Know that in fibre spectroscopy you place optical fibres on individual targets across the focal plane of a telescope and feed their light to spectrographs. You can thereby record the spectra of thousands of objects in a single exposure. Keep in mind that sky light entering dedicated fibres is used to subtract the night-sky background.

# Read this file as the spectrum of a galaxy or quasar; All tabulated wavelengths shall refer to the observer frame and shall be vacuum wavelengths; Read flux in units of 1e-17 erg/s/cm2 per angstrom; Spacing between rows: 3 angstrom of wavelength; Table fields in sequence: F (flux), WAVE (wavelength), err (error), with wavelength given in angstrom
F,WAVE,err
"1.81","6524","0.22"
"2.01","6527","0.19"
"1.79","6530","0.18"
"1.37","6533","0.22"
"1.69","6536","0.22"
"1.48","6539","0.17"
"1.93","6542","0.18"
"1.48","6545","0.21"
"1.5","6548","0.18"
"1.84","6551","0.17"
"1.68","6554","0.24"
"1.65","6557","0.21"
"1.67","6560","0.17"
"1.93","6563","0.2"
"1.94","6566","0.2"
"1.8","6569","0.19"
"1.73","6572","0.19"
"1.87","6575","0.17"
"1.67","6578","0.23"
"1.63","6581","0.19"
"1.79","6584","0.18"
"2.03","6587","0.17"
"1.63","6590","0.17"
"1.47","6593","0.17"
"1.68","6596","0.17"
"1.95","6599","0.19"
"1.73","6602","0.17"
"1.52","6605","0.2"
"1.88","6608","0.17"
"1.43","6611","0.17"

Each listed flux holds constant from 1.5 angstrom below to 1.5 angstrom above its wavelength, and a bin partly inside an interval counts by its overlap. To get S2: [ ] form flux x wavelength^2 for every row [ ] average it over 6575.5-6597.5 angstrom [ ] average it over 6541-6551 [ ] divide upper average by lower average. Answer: 1.05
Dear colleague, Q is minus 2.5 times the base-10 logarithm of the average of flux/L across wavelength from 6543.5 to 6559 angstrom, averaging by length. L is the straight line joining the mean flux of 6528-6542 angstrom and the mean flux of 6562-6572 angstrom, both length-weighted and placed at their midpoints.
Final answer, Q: 0.08 mag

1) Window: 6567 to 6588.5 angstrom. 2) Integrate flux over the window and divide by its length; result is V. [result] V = 1.79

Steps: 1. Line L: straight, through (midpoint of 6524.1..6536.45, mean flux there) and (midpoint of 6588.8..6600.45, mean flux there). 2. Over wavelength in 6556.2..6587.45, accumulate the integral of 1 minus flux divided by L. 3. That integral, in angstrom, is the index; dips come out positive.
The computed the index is -1.6 angstrom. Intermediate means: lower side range 1.73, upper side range 1.68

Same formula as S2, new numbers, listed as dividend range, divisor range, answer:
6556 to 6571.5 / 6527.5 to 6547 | 1.11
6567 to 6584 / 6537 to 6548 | 1.09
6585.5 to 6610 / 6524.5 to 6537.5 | 1.03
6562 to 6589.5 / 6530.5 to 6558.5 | 1.12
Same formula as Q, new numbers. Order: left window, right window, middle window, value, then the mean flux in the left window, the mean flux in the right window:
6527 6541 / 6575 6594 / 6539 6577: -0.038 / 1.64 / 1.72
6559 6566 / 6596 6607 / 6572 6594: 0.031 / 1.84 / 1.73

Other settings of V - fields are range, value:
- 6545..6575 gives 1.74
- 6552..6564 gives 1.73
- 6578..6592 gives 1.75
